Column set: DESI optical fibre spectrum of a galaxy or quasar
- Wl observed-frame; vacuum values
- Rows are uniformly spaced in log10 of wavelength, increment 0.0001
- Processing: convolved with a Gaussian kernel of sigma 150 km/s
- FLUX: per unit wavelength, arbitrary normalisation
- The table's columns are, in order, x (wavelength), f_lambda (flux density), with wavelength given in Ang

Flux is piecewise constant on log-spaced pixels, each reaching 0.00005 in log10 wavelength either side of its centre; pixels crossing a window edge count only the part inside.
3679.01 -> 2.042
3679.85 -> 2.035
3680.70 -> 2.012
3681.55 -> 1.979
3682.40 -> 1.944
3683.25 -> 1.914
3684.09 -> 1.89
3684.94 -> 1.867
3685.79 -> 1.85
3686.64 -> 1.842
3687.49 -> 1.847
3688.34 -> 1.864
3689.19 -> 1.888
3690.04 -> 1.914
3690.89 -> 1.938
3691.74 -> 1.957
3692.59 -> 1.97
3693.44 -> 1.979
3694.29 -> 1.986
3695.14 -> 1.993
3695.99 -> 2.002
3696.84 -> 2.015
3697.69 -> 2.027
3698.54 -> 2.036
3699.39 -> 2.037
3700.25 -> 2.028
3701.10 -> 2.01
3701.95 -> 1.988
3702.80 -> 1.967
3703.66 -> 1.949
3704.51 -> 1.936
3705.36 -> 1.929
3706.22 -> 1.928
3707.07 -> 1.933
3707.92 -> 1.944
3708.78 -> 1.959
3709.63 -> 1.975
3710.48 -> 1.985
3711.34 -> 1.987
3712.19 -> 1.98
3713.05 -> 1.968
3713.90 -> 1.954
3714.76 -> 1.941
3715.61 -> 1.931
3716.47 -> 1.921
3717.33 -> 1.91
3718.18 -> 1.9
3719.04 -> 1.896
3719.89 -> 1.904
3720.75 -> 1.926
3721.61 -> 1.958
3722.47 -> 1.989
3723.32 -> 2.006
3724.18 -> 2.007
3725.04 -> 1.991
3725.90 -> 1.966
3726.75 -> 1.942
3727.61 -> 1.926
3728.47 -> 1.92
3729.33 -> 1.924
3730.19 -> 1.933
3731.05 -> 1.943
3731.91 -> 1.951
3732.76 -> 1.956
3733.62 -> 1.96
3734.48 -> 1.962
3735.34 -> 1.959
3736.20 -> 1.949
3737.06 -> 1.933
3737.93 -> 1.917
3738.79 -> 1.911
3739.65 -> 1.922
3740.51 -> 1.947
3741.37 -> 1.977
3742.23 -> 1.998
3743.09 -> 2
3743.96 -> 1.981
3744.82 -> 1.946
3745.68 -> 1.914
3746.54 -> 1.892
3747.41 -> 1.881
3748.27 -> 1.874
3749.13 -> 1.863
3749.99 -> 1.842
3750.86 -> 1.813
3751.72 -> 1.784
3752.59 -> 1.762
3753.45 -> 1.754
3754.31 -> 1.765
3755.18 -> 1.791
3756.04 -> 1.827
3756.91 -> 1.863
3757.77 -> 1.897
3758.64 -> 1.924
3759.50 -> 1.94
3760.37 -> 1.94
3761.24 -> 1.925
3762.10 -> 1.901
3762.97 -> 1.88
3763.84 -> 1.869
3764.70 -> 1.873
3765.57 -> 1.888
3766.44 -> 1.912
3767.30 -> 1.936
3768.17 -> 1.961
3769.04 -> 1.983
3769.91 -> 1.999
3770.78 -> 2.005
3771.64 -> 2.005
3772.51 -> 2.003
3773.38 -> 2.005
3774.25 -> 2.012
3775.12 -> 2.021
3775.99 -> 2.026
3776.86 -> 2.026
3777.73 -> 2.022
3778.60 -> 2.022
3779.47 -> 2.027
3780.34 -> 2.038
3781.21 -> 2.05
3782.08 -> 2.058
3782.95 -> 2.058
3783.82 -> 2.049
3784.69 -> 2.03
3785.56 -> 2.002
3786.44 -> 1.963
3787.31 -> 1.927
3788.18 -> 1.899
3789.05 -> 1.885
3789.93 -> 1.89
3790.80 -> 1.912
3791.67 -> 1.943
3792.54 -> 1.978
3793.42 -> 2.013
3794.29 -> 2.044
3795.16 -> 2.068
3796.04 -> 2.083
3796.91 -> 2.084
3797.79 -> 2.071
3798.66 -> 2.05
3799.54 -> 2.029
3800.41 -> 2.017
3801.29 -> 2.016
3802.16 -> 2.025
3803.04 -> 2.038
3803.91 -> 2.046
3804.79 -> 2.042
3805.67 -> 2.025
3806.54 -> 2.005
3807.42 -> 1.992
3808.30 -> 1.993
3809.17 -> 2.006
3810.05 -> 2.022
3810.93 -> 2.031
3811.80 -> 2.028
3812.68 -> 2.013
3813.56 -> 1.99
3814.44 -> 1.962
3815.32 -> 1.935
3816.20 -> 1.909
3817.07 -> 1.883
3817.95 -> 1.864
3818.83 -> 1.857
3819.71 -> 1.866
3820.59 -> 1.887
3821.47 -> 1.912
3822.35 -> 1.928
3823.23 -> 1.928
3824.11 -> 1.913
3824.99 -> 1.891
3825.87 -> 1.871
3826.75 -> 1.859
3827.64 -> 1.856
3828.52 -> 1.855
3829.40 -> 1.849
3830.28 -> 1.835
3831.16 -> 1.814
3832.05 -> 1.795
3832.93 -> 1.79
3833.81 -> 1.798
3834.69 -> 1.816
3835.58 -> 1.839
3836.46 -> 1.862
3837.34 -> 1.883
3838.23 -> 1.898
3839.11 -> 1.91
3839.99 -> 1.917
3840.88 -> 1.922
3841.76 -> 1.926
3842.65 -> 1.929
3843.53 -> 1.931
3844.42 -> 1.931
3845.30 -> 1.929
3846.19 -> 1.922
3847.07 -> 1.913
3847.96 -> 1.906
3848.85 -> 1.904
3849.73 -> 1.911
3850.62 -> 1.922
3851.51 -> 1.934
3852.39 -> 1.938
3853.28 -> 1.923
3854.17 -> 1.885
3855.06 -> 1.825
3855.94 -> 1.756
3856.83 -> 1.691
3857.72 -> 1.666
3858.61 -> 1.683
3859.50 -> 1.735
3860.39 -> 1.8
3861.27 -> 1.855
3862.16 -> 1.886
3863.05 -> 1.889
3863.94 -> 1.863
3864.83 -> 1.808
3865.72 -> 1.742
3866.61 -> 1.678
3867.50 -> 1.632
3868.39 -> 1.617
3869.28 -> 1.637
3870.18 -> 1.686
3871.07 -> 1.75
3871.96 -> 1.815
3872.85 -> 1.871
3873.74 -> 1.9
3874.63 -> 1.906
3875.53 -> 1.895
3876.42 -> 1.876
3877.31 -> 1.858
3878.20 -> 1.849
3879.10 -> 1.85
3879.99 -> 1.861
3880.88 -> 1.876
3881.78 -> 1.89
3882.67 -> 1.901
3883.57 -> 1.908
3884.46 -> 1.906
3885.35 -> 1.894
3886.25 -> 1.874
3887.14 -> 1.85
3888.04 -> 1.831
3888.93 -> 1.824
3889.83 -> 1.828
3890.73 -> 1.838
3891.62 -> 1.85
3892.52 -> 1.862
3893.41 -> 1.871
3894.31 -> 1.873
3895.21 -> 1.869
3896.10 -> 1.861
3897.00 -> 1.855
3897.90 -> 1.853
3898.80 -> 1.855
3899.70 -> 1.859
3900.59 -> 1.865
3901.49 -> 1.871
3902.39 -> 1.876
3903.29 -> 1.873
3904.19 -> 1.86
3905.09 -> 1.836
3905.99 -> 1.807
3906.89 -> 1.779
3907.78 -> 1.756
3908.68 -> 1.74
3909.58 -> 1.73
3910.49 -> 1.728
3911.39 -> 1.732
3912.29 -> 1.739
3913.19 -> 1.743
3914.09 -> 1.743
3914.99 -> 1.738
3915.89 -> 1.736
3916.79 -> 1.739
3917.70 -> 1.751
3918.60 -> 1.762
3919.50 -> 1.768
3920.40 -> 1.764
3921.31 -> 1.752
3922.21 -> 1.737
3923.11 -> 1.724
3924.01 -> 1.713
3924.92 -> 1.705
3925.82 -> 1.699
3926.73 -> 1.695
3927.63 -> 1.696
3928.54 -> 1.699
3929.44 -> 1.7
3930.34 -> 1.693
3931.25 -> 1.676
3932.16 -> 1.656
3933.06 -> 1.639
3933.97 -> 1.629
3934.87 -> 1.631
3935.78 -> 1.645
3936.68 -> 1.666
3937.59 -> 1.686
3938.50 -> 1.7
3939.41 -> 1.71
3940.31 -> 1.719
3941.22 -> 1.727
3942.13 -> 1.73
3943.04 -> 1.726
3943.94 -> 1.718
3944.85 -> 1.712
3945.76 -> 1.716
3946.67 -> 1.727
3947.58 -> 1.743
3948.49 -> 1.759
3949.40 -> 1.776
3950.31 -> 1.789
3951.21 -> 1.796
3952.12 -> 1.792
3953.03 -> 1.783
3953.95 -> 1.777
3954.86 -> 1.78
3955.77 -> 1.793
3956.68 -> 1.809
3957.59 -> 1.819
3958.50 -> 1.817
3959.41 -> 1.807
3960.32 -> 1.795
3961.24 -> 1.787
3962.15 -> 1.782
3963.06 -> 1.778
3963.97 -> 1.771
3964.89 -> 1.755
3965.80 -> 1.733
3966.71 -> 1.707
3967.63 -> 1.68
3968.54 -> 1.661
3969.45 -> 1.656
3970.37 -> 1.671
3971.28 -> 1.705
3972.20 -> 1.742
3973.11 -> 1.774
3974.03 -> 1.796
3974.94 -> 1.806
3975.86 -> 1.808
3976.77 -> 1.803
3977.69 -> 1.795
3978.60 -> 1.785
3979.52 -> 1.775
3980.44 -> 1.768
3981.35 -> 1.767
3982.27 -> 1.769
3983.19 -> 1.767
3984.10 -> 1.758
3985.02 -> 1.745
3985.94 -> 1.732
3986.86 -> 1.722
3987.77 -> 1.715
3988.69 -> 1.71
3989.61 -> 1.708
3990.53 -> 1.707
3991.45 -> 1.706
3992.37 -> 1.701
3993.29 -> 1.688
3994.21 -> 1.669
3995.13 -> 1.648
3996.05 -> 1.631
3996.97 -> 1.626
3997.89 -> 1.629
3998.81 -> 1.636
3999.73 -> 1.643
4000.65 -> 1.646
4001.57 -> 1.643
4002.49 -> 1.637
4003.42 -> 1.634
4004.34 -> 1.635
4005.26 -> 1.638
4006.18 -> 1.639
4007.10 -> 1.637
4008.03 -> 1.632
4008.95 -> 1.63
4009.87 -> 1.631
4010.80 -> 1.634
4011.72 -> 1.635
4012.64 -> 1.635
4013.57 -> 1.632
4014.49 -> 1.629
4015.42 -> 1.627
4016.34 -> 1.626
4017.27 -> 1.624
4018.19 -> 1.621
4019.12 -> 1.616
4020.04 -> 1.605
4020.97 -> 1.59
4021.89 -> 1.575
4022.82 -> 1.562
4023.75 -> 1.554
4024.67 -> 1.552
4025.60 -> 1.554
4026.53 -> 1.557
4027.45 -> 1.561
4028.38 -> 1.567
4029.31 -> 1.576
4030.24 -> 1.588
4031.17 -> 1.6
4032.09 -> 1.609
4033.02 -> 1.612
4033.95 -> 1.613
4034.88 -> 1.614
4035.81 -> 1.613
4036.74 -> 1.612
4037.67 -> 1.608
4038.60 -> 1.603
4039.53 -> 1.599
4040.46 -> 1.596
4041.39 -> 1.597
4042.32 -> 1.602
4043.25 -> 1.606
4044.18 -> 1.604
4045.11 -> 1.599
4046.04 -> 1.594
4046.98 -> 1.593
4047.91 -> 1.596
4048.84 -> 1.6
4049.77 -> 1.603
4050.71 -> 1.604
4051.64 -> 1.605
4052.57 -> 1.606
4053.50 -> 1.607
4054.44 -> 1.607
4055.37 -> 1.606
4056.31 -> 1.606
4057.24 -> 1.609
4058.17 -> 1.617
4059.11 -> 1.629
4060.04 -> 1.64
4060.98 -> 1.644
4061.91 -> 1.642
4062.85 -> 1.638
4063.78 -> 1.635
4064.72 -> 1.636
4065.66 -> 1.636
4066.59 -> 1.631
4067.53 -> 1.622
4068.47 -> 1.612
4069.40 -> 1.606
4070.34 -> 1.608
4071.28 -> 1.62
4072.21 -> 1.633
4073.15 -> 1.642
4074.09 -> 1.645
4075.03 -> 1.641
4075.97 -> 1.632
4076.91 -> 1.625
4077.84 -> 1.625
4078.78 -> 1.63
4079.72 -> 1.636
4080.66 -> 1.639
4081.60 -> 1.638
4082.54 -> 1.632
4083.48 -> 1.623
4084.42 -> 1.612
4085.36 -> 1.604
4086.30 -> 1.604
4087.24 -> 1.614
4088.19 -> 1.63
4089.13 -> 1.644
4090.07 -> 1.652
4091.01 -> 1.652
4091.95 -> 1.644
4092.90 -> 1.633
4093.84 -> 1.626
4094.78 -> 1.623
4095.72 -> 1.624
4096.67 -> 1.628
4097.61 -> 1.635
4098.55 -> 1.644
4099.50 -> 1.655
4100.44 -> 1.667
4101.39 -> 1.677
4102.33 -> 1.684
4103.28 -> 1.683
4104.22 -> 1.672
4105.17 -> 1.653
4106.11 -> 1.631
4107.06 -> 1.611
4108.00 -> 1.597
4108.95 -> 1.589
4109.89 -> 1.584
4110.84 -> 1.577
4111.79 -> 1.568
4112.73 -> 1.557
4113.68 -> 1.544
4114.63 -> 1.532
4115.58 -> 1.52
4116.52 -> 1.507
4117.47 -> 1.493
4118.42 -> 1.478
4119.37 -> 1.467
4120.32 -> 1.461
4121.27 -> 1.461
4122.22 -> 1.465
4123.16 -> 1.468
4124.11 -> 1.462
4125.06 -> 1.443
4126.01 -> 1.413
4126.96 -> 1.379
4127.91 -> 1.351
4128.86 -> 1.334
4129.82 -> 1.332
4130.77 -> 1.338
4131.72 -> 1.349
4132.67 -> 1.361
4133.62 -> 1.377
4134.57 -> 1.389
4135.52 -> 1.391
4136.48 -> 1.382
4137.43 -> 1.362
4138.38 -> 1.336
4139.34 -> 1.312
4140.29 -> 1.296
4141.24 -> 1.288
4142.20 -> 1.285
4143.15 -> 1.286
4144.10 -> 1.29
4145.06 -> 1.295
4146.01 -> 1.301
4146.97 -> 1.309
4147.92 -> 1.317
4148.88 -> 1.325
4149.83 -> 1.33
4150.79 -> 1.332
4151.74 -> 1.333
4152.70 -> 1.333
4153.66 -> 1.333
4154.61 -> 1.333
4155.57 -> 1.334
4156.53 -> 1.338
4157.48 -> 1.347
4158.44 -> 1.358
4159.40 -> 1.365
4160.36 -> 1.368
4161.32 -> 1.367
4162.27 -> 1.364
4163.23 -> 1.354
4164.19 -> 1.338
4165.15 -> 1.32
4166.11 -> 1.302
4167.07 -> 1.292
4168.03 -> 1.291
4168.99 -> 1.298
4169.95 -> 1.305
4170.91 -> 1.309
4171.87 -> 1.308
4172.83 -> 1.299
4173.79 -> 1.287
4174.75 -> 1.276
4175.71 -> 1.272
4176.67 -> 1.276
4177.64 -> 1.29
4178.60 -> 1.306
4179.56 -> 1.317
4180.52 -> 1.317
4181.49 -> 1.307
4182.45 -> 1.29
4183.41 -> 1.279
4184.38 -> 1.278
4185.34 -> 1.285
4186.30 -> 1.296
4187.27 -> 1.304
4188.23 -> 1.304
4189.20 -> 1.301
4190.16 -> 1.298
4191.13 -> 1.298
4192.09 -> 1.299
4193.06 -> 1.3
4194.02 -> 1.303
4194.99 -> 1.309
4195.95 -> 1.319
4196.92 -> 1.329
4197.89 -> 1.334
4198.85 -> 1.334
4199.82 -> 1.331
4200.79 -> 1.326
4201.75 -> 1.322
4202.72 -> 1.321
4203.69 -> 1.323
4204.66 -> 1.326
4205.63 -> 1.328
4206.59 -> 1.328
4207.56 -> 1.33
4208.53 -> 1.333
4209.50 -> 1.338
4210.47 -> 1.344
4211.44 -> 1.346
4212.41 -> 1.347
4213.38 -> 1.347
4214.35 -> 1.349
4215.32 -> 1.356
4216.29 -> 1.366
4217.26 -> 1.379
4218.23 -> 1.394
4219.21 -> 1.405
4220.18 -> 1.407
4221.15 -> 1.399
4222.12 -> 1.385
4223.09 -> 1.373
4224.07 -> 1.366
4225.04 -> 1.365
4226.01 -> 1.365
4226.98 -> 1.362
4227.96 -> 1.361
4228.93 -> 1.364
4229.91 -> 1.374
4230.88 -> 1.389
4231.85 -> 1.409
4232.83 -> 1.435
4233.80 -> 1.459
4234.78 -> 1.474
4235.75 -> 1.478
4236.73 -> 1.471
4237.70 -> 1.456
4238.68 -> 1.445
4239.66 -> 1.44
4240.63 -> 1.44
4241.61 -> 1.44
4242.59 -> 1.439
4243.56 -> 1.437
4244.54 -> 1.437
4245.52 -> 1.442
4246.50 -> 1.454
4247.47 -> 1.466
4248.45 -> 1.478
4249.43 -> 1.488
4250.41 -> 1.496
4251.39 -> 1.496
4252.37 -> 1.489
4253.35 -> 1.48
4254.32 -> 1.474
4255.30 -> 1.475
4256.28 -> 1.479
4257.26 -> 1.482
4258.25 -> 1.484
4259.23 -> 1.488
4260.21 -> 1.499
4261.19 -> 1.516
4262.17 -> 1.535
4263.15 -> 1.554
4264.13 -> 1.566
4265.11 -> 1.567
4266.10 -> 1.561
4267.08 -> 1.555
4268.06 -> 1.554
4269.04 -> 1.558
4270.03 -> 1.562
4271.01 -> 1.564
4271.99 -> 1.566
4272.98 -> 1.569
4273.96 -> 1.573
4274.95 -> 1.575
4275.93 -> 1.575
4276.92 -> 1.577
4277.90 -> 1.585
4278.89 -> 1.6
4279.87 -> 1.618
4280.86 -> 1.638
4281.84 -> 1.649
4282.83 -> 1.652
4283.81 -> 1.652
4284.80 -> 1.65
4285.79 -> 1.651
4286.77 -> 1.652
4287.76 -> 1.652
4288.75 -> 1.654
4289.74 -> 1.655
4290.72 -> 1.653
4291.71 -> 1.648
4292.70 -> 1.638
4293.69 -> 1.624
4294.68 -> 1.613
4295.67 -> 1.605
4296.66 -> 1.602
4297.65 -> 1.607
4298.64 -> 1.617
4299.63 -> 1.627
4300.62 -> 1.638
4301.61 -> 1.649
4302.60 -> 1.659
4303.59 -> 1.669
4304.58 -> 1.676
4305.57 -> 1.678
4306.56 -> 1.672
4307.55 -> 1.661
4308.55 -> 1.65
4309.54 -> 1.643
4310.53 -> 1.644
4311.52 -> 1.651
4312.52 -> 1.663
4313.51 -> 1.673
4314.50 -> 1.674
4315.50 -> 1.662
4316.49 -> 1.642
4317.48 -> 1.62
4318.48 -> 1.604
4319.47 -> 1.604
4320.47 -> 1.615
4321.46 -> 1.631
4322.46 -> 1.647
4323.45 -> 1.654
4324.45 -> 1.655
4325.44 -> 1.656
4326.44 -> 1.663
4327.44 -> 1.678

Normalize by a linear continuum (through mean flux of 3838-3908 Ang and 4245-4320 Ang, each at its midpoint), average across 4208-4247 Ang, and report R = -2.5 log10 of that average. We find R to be 0.16 mag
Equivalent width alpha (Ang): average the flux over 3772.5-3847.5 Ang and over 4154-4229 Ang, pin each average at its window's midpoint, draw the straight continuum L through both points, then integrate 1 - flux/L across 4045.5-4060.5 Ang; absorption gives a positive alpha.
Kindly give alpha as -0.5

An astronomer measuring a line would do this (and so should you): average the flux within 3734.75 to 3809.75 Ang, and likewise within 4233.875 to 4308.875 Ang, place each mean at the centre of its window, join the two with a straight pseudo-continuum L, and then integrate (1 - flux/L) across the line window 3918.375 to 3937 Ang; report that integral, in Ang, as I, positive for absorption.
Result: 1.4 Ang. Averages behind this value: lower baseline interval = 1.96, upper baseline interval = 1.56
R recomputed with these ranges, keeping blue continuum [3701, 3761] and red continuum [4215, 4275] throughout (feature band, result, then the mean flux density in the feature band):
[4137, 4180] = 0.170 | 1.32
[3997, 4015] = 0.028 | 1.64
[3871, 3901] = -0.047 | 1.86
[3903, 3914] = -0.005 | 1.77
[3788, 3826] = -0.067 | 1.98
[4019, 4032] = 0.056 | 1.58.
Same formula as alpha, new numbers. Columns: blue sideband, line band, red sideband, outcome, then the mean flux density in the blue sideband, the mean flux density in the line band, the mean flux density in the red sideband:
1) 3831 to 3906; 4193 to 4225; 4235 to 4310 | 5.2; 1.85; 1.35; 1.56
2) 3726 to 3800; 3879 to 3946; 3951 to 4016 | 0.6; 1.95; 1.78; 1.71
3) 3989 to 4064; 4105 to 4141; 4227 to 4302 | 3.0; 1.62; 1.45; 1.54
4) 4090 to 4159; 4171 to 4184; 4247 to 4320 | 1.8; 1.46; 1.29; 1.59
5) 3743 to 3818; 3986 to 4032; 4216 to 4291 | 2.9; 1.96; 1.63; 1.5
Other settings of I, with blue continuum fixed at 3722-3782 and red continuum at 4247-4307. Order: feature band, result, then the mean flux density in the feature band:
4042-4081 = 2.4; 1.62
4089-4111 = 0.8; 1.64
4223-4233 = 1.5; 1.38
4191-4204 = 2.5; 1.32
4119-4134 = 2.5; 1.4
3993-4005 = 0.9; 1.64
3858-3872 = 0.8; 1.75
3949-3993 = 0.8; 1.76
